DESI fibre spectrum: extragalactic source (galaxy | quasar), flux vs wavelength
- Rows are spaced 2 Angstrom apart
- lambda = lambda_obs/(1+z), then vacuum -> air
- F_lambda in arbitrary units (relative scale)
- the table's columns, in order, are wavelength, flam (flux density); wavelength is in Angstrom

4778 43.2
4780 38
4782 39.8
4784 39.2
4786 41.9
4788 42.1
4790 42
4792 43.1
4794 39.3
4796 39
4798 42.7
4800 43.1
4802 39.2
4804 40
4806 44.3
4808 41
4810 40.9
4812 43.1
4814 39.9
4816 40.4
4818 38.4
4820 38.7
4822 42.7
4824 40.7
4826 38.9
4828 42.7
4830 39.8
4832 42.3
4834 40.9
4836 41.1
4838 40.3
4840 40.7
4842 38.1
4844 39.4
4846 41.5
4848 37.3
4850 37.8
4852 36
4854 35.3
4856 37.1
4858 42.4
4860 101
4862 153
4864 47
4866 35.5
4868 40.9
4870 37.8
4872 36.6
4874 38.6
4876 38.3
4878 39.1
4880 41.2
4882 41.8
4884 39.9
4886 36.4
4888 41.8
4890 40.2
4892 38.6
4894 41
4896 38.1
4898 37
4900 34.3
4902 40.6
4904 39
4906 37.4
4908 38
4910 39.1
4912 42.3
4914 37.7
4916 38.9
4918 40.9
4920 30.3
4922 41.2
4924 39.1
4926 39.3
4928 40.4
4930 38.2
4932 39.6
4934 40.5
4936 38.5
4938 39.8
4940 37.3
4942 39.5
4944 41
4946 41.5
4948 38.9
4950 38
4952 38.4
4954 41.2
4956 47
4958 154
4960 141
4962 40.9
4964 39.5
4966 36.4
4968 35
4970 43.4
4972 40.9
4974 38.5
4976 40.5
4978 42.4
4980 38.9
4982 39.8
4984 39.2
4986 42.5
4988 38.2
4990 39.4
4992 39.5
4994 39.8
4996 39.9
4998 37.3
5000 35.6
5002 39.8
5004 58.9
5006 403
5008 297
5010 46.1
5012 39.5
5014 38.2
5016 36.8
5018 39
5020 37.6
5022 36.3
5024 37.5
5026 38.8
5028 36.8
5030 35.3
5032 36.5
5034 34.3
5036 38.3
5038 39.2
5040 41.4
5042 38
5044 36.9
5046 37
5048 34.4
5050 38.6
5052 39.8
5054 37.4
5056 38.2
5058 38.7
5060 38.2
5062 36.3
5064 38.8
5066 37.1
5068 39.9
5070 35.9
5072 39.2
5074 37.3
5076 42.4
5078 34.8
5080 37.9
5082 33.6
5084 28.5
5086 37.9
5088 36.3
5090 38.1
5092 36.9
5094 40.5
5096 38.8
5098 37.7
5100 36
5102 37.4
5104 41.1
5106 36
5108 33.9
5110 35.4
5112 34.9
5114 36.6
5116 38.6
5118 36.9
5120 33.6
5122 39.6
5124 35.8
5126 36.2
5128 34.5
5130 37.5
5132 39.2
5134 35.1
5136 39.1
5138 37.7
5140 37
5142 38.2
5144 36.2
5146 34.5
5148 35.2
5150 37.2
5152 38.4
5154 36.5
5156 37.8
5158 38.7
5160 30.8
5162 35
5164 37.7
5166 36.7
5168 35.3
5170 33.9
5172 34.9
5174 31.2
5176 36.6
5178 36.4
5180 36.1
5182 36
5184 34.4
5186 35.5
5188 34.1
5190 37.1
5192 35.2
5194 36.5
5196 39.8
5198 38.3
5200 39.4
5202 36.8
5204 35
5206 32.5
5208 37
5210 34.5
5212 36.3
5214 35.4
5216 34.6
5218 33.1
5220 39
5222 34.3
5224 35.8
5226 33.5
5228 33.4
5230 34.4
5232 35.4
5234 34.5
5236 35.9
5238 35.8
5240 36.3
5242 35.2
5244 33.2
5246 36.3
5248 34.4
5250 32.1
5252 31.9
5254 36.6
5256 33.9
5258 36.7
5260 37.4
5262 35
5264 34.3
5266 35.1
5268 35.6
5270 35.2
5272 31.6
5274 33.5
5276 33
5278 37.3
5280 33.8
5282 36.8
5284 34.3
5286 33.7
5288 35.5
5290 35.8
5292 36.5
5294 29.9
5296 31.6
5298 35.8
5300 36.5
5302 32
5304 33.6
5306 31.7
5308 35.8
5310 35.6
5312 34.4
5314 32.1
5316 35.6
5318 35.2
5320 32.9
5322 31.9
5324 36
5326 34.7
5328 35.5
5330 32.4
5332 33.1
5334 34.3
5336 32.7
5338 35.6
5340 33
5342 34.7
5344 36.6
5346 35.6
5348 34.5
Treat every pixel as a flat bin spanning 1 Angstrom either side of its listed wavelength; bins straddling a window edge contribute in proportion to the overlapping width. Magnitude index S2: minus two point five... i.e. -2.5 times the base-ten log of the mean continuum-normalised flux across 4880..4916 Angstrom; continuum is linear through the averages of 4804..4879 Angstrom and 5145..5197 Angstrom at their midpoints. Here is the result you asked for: 0.10 mag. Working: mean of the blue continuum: 44.5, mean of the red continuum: 35.8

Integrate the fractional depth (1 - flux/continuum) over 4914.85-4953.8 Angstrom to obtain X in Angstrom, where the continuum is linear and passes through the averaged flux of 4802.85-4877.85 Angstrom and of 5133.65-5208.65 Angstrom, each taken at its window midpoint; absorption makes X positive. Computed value 2.9 Angstrom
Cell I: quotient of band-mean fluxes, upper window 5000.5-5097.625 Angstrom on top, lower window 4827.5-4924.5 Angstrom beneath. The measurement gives 1.19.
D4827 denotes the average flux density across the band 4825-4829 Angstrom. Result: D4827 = 40.8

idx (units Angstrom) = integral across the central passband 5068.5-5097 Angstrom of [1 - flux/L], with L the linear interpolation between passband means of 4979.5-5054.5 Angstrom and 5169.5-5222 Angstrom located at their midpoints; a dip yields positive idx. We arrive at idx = 6.6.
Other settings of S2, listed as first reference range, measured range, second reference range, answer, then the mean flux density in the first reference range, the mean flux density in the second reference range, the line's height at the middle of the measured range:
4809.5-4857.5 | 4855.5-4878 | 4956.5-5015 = -0.20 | 39.8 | 69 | 46.1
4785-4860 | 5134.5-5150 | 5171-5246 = -0.01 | 41.2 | 35.5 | 36.5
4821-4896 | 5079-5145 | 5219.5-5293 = 0.05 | 44.3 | 34.9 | 38.3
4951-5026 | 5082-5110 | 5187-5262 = 0.34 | 62.4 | 35.4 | 50.1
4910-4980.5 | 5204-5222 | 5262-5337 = 0.05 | 45.7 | 34.2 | 37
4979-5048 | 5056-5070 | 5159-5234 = 0.32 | 57.1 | 35.4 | 51.2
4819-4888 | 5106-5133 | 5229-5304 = 0.05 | 44.7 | 34.7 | 38.2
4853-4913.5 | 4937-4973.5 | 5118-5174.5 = -0.21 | 44.9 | 36.3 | 42.5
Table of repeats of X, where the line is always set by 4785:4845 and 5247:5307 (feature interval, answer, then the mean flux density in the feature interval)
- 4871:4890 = 0.29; 39.3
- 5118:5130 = 0.12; 36.2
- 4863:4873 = 0.15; 39.6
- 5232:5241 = -0.17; 35.6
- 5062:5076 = -0.34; 38.2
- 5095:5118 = -0.10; 36.9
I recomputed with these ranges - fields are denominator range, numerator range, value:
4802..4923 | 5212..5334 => 0.82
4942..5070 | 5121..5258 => 0.68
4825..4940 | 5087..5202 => 0.87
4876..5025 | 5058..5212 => 0.72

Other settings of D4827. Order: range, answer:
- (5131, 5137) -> 37.8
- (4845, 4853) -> 38.1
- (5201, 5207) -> 34.8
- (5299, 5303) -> 34.2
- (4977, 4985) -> 40.1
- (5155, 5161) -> 35.8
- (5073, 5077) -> 39.8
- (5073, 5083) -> 37.2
